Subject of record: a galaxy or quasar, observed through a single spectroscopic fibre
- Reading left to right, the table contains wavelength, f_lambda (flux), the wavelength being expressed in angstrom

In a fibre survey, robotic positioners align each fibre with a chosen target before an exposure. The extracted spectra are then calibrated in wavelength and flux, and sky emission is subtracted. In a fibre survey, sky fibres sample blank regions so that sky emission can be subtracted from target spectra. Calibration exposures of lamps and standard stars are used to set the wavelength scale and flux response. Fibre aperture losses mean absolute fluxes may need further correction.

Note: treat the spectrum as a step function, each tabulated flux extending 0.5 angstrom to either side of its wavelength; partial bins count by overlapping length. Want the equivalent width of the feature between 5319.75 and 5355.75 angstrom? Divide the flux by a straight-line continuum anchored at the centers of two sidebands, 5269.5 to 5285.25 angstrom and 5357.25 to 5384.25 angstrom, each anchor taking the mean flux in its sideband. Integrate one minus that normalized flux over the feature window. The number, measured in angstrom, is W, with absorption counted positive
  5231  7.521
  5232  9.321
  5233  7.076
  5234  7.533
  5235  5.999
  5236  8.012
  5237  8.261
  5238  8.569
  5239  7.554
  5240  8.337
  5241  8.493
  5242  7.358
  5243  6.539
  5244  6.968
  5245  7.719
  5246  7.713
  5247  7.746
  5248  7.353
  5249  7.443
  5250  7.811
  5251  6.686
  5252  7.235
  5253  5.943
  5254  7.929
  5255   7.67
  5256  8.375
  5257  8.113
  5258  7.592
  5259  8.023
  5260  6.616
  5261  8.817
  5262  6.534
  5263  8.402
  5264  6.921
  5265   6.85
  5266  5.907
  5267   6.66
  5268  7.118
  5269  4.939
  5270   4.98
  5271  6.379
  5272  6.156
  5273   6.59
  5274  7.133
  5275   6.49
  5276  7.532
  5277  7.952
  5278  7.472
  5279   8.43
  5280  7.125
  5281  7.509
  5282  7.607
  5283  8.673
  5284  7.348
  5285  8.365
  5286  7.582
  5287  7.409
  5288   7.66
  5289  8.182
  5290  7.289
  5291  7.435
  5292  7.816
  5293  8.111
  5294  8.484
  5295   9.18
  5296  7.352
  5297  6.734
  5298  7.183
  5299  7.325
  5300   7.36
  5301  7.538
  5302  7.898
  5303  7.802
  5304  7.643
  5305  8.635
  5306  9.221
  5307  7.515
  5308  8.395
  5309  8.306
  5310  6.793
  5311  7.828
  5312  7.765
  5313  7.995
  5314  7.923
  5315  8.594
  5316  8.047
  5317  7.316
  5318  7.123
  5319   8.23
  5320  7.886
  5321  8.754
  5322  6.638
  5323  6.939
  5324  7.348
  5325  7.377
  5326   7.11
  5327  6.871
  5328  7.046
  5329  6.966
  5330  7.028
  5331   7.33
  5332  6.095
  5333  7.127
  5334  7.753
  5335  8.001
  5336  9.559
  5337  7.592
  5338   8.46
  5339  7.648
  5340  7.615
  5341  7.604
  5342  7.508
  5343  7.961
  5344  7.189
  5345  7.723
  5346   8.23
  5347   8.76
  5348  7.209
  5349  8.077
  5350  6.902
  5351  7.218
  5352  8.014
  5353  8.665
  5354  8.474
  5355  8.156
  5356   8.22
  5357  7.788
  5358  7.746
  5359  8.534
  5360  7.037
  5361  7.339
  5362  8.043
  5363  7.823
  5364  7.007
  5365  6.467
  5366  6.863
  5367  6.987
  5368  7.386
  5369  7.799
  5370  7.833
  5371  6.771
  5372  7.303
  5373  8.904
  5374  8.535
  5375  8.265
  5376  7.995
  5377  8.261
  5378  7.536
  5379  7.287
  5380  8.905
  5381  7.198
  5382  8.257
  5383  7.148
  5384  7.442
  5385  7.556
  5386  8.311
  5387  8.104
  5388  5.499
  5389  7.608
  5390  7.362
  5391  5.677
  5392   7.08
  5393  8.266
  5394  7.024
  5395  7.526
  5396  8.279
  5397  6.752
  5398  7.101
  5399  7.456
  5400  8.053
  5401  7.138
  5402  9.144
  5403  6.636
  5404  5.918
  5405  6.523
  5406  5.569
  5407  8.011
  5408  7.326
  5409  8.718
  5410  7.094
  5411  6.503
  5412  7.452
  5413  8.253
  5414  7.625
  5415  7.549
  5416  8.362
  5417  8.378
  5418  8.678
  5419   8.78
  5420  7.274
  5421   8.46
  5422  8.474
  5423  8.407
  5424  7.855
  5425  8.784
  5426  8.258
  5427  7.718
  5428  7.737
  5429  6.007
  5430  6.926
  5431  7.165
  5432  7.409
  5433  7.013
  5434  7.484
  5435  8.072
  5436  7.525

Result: -0.6 angstrom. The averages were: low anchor 7.22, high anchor 7.66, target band 7.64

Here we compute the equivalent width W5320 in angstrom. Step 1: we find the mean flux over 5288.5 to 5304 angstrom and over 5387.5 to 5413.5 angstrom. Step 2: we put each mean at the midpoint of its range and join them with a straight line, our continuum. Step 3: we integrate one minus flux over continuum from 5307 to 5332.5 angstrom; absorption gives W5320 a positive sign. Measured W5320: 0.3 angstrom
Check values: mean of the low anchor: 7.71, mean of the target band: 7.51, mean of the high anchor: 7.23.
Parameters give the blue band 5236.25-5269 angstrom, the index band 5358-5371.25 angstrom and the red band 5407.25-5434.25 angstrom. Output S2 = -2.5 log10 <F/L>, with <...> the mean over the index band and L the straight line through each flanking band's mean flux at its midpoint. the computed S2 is 0.04 mag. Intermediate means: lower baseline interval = 7.44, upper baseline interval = 7.77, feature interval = 7.4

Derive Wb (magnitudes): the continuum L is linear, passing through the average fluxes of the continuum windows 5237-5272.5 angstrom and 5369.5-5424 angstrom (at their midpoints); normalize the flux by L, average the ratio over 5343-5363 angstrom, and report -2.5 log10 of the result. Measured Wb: -0.05 mag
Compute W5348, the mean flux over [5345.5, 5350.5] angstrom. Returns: 7.84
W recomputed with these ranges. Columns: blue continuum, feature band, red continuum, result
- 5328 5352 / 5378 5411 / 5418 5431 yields 1.8 angstrom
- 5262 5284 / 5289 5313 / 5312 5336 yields -1.8 angstrom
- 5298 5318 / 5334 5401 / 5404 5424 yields 0.9 angstrom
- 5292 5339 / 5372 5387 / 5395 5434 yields -0.6 angstrom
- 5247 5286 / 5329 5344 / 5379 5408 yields -0.7 angstrom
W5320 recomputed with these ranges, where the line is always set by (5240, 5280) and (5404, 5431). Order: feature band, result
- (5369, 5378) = -0.48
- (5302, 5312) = -0.88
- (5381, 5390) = 0.14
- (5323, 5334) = 0.52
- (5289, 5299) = -0.58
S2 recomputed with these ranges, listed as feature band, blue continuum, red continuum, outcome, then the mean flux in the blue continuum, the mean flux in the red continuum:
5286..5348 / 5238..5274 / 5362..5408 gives -0.06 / 7.2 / 7.44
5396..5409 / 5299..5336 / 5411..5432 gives 0.08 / 7.64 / 7.86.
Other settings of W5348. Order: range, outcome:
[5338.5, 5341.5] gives 7.62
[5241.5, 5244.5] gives 6.95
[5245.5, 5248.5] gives 7.6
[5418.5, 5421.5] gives 8.17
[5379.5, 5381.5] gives 8.05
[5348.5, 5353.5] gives 7.78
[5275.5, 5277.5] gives 7.74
